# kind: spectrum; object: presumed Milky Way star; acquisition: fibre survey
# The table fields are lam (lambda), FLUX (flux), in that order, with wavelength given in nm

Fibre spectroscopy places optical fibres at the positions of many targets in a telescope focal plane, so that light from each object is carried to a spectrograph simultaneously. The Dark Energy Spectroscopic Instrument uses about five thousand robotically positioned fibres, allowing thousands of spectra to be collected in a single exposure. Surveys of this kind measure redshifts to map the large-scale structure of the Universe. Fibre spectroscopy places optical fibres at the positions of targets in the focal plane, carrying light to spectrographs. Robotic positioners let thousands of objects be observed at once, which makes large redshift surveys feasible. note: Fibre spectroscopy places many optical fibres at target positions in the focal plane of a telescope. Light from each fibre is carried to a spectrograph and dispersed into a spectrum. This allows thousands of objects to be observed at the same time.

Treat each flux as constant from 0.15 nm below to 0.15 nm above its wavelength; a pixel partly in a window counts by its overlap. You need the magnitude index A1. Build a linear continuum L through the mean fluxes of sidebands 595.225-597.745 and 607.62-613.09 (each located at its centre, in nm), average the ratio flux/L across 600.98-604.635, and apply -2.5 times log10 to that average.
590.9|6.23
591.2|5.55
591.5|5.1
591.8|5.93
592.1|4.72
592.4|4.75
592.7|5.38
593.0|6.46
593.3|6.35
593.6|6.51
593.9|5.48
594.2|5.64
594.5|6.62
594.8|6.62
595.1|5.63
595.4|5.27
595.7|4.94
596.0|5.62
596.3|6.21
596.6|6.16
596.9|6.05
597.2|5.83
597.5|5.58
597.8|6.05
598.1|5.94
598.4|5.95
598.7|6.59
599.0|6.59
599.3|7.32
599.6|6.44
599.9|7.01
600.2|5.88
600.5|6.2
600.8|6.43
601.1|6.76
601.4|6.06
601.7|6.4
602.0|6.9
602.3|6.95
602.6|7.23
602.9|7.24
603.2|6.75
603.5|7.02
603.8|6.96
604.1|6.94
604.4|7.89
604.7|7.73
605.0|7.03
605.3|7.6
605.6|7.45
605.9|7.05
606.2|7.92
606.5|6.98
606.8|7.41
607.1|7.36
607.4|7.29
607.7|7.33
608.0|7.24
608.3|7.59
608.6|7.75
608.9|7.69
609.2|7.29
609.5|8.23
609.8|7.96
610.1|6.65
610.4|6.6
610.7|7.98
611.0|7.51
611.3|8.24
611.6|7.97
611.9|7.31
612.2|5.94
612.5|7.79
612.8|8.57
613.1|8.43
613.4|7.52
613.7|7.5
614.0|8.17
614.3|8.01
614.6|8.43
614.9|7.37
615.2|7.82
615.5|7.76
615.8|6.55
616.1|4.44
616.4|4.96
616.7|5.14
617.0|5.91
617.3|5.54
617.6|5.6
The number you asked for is -0.06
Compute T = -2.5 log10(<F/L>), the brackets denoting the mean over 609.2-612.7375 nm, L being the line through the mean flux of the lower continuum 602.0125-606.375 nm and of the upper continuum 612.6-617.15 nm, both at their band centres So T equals -0.05 mag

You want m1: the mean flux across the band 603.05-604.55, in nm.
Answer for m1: 7.11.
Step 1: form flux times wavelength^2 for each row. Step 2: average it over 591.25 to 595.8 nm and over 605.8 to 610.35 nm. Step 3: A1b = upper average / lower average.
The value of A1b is 1.37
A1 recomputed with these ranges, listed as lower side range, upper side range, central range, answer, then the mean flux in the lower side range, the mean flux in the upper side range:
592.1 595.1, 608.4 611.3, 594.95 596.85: 0.09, 5.9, 7.56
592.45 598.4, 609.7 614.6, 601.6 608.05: -0.05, 5.89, 7.66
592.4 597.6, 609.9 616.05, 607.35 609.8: -0.06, 5.87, 7.56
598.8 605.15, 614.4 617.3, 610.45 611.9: -0.18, 6.84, 6.46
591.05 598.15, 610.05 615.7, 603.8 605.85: -0.08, 5.76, 7.67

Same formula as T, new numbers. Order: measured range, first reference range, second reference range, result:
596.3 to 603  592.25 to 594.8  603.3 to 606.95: 0.042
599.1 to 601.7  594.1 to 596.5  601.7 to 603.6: 0.017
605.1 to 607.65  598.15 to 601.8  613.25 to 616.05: -0.066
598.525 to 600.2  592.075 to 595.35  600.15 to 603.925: -0.045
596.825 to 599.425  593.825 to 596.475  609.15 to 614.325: -0.013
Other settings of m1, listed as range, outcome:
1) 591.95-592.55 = 4.74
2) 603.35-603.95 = 6.99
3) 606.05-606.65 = 7.45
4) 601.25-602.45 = 6.58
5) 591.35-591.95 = 5.51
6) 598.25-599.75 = 6.58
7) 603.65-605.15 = 7.31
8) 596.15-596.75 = 6.18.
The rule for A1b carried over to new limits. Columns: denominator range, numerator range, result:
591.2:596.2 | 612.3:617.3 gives 1.33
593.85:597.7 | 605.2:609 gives 1.32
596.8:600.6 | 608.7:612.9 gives 1.25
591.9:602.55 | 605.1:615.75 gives 1.30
